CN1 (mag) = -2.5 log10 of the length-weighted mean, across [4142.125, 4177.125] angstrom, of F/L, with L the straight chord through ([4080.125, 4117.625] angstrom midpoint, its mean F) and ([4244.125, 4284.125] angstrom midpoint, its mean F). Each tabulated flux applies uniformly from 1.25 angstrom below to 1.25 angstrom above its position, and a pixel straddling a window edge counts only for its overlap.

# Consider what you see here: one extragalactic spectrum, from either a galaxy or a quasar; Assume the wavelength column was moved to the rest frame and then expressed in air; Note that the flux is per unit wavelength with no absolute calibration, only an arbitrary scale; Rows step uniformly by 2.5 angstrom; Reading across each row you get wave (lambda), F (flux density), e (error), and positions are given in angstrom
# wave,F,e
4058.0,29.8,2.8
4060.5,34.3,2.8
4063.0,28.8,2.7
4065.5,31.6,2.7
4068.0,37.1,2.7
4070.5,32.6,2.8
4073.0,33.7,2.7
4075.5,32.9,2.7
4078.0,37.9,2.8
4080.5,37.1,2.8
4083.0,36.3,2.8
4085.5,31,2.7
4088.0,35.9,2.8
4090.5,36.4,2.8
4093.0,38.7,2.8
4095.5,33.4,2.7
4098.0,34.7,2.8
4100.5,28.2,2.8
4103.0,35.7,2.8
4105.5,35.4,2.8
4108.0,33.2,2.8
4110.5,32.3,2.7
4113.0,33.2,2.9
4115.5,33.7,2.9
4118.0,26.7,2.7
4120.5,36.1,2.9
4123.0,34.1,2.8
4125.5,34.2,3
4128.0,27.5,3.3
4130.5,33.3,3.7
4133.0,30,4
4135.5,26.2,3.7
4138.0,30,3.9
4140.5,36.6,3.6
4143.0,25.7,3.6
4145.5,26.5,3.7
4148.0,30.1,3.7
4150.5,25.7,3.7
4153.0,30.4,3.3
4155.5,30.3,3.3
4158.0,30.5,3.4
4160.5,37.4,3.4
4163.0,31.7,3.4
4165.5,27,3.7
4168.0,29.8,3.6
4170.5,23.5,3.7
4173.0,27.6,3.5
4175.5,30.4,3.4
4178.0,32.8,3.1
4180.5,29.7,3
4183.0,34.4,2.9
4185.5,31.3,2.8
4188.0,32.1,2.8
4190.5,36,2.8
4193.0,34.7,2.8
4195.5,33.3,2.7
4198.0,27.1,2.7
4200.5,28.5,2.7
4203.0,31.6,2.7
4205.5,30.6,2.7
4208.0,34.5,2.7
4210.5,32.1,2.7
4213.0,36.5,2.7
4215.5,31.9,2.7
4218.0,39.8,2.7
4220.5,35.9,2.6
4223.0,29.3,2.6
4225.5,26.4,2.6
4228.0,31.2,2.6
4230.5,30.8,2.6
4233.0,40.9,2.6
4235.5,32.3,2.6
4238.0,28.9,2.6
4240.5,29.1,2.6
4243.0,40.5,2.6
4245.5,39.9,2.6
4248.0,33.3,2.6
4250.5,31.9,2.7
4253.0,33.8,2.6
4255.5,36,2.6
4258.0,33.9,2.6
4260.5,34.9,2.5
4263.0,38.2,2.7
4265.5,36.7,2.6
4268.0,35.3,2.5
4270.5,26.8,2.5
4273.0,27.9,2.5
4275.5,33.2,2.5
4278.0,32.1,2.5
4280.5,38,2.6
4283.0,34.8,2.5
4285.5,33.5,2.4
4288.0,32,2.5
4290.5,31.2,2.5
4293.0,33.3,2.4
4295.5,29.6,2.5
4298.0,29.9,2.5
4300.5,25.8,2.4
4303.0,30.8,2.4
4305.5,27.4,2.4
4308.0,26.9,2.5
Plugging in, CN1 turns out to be 0.17 mag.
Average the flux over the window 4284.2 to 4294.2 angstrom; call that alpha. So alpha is 32.5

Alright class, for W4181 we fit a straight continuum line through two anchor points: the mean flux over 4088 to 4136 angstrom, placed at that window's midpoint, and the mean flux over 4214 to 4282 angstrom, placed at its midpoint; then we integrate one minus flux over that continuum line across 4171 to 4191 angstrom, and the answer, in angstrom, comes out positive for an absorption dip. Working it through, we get 1.2 angstrom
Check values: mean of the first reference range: 33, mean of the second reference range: 33.7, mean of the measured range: 31.3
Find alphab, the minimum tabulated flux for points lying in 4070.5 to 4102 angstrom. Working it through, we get 28.2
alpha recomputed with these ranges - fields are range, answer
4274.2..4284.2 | 34.5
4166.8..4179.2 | 28.8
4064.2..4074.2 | 33.7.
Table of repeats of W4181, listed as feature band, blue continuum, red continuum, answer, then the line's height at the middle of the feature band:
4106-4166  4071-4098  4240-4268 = 7.24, 35.3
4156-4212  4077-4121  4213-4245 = 4.04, 33.6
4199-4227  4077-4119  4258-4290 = 1.13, 33.8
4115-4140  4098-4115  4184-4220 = 1.39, 33.1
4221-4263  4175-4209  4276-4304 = -2.05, 31.9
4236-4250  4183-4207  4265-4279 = -1.02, 31.8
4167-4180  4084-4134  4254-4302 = 1.65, 33.1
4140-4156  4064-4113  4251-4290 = 2.44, 34.2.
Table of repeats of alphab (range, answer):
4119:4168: 25.7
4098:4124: 26.7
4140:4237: 23.5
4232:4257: 28.9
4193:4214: 27.1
